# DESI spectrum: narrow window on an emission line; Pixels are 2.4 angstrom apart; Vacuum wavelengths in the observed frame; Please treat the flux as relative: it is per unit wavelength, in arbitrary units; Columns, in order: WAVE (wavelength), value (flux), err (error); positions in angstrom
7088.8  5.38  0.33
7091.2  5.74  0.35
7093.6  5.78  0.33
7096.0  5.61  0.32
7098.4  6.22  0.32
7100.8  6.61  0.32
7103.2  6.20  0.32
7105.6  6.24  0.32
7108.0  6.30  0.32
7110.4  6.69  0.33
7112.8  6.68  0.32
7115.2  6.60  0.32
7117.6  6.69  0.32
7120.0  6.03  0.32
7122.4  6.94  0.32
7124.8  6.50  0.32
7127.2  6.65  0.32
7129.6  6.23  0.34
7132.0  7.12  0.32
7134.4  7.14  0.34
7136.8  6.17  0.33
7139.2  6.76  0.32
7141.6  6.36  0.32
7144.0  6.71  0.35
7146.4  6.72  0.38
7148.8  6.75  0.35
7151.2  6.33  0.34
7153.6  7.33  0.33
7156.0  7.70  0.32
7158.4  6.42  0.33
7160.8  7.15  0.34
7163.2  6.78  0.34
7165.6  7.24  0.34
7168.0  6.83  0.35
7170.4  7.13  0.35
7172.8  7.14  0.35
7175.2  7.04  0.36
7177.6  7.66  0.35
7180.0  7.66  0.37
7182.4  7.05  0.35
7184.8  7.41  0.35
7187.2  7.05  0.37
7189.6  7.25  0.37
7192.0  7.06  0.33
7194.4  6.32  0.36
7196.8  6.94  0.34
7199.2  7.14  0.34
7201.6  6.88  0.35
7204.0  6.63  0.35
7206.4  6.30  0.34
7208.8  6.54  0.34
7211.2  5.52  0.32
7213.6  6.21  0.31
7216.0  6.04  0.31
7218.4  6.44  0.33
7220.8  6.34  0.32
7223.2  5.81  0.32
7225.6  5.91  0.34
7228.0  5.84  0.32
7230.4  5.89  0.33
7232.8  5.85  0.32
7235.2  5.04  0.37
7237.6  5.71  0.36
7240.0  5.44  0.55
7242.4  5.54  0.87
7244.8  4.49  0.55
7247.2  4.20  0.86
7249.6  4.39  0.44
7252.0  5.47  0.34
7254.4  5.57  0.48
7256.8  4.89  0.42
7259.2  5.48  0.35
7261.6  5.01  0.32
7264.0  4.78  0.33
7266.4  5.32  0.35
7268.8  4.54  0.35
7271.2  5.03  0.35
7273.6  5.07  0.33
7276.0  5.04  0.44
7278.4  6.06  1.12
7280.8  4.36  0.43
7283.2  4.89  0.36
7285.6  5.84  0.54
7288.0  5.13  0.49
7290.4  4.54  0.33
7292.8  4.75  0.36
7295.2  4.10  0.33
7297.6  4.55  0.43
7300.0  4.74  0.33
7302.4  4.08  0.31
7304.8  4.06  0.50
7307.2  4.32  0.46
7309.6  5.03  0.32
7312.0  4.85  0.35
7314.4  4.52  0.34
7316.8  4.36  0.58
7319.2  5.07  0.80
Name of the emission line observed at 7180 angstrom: C III]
